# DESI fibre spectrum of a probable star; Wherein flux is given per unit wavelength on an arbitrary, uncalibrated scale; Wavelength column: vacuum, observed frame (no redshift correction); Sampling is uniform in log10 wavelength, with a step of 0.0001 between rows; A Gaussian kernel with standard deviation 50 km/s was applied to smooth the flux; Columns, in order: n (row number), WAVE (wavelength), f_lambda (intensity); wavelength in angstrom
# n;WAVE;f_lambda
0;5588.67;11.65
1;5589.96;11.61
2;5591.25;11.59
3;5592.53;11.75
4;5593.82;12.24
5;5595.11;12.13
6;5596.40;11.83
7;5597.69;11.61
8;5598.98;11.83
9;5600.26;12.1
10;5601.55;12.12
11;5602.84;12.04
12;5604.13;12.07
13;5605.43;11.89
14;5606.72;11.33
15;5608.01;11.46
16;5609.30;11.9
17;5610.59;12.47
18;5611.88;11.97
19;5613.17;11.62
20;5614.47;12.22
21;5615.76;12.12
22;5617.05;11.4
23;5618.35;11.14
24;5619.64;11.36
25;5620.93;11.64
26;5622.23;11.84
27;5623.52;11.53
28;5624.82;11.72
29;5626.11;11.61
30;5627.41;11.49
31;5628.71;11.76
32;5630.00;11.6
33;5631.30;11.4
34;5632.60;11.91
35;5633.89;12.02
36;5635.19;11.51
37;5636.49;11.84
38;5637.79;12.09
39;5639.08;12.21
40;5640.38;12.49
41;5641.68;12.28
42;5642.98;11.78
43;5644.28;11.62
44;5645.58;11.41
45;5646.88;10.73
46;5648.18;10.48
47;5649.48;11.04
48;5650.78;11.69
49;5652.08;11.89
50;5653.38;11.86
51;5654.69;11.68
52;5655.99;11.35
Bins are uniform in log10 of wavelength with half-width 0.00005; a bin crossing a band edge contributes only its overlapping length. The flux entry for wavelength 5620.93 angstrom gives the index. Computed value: 11.64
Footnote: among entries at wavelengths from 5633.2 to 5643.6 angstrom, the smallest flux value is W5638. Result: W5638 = 11.51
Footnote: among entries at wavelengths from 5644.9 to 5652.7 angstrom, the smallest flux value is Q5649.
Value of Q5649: 10.48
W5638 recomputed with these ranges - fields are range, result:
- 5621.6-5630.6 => 11.49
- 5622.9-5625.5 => 11.53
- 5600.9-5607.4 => 11.33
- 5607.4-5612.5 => 11.46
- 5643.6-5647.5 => 10.73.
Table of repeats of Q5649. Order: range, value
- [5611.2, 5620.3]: 11.14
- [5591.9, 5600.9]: 11.61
